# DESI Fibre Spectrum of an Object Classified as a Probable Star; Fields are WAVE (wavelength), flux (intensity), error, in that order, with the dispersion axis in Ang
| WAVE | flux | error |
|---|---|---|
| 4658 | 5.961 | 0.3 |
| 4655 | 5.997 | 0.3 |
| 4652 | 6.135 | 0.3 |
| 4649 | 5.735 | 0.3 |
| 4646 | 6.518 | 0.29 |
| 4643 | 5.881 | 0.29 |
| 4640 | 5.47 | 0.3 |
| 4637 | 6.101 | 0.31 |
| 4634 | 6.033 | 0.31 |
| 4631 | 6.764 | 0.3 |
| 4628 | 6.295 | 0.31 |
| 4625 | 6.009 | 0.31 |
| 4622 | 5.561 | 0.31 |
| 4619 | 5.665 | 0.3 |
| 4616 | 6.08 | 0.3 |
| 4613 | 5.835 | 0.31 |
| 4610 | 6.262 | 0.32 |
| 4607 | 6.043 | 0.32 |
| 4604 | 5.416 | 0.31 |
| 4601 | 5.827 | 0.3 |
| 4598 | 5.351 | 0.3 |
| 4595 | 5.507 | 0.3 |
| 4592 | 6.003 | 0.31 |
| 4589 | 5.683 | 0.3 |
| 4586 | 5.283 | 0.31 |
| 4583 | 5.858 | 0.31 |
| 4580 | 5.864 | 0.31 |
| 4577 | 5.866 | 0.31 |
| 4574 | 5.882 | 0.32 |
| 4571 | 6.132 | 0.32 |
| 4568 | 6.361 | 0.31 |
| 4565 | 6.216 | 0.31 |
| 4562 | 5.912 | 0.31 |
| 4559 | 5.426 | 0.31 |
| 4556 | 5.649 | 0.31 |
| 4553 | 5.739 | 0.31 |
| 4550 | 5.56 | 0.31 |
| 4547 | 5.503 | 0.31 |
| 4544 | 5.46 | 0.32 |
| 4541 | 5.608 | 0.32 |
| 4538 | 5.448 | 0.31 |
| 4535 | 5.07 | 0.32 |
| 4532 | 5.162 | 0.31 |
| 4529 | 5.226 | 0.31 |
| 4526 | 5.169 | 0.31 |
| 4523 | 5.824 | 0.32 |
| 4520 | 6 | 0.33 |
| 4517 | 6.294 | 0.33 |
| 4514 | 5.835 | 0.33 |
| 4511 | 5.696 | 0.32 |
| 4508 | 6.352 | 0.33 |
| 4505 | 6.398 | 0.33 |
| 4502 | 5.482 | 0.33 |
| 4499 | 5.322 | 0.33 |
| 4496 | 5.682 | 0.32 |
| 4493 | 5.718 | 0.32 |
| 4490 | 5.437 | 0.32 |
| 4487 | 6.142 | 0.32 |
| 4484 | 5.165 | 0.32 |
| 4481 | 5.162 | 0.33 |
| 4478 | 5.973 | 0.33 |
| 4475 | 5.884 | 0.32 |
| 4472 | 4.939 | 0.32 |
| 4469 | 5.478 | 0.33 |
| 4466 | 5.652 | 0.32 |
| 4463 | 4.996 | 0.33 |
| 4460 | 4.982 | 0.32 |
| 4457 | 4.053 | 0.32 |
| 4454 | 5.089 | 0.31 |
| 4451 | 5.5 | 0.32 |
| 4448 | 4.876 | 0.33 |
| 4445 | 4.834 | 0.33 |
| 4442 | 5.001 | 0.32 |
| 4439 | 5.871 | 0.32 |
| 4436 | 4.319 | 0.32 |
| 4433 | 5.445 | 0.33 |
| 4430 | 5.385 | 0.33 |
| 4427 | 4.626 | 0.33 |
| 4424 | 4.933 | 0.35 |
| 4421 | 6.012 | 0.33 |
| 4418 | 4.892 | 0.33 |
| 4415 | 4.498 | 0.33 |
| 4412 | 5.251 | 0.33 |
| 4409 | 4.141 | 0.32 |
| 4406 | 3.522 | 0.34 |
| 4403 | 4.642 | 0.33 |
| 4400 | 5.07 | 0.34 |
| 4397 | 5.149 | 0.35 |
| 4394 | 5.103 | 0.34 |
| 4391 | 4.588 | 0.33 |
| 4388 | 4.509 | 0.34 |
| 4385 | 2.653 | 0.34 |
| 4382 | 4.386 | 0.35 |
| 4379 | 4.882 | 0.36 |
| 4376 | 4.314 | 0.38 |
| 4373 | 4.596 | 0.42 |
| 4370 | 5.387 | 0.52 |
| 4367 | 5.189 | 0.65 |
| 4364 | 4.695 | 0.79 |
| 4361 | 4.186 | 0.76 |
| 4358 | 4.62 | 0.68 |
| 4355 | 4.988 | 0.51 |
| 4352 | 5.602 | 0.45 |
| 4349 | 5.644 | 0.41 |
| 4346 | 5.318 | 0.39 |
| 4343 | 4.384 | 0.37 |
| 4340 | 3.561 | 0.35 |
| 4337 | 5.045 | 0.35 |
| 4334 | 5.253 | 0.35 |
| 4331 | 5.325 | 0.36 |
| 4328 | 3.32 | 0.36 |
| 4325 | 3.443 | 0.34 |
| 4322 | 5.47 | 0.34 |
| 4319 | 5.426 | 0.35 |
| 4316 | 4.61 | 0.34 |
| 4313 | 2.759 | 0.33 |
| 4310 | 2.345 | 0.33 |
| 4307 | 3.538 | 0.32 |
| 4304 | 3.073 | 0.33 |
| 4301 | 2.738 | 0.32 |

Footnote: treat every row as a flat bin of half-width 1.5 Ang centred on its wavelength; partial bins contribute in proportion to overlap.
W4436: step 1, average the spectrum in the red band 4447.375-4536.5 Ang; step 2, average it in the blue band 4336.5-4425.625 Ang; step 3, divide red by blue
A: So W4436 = 1.16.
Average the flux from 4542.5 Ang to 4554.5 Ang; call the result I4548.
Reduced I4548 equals 5.57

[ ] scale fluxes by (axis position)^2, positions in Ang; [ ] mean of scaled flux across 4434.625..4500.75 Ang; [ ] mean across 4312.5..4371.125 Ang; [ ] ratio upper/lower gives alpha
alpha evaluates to 1.2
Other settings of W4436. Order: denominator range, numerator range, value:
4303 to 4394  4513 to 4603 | 1.28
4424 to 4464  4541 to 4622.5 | 1.16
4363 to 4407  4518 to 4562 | 1.20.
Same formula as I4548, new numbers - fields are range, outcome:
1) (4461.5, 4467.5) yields 5.32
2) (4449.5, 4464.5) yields 4.92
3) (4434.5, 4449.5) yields 4.98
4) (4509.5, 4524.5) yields 5.93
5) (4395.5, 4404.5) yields 4.95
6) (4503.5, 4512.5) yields 6.15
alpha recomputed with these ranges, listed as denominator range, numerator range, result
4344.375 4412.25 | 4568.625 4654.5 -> 1.39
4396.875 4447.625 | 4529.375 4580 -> 1.23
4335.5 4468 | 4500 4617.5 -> 1.28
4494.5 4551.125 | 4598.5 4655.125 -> 1.11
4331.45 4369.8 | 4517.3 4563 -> 1.23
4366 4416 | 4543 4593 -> 1.37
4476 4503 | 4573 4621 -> 1.09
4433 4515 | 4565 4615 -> 1.14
